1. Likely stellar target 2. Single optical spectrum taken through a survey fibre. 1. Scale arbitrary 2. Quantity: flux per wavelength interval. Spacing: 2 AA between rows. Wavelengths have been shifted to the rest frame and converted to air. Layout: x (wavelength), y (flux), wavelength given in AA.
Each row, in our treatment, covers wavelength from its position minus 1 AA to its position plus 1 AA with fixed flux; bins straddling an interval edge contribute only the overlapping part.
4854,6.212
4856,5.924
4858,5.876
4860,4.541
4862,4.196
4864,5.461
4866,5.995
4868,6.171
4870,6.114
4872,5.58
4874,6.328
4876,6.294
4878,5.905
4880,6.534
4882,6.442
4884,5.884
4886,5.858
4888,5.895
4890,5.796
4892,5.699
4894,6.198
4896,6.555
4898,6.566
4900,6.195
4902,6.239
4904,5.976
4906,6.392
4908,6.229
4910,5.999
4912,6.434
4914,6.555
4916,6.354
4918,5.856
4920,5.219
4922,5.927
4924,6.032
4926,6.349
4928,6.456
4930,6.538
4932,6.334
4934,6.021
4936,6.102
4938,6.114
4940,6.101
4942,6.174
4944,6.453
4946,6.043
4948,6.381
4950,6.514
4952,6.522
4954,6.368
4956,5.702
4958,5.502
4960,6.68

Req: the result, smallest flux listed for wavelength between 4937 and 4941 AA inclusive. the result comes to 6.101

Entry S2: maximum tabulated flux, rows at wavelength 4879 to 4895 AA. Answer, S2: 6.534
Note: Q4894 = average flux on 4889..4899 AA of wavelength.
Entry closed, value 6.16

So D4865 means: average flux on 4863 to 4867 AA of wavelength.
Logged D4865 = 5.73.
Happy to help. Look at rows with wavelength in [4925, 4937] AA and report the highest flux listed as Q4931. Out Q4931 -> 6.538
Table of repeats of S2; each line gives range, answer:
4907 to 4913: 6.434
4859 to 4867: 5.995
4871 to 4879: 6.328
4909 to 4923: 6.555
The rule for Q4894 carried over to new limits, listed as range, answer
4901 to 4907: 6.2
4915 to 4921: 5.81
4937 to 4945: 6.21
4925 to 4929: 6.4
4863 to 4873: 5.86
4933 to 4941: 6.08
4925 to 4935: 6.34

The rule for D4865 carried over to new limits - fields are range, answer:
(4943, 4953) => 6.38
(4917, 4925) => 5.76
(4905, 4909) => 6.31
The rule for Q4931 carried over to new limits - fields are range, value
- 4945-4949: 6.381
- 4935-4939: 6.114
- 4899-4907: 6.392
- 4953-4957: 6.368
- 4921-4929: 6.456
